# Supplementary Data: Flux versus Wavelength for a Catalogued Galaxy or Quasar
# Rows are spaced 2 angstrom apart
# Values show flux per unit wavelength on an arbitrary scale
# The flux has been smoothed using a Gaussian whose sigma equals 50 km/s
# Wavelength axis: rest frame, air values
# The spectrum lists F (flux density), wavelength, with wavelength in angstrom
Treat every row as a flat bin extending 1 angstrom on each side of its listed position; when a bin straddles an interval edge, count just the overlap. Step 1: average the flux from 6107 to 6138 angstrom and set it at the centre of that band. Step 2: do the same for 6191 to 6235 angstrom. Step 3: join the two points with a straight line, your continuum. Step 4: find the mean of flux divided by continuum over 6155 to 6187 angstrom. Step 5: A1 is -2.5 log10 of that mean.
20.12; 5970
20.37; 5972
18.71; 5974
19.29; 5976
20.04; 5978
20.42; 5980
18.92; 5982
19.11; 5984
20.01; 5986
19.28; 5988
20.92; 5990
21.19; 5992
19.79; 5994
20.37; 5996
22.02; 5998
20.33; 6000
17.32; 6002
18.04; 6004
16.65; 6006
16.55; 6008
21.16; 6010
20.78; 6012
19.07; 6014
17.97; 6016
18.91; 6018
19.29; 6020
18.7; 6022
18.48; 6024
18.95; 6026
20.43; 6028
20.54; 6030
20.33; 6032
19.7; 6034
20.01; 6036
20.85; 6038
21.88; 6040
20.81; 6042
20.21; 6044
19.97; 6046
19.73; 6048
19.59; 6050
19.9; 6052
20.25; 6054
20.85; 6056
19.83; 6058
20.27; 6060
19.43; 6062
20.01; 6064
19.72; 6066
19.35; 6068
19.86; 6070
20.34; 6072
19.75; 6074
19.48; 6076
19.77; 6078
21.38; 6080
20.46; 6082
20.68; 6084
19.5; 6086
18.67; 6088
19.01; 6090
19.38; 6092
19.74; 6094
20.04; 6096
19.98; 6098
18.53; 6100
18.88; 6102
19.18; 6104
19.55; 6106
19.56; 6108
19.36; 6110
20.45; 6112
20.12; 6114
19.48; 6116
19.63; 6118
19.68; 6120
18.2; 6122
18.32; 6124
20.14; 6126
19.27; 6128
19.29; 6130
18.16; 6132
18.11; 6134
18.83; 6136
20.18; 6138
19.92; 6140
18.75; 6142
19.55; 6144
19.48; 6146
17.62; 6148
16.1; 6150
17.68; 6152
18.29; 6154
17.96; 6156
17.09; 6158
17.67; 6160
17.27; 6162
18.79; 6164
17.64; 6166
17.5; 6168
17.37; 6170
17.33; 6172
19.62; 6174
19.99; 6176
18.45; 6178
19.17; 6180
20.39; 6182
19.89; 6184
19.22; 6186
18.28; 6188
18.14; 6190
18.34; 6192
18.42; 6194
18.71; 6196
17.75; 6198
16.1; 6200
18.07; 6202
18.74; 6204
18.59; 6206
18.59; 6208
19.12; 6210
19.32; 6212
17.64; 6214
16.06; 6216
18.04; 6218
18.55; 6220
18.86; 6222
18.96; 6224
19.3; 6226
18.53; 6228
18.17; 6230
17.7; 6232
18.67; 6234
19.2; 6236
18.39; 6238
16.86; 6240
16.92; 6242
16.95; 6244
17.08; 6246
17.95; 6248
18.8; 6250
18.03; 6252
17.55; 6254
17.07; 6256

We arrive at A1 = 0.02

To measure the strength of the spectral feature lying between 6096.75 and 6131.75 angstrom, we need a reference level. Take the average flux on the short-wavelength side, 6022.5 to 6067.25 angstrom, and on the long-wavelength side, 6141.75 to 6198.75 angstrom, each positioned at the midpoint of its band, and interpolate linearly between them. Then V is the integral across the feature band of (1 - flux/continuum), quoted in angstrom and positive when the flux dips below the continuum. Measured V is -0.5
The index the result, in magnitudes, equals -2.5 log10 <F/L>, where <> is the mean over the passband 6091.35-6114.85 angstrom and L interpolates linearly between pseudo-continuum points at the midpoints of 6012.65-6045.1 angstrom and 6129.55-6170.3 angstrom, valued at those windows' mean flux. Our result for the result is -0.041 mag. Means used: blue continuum 19.8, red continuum 18.3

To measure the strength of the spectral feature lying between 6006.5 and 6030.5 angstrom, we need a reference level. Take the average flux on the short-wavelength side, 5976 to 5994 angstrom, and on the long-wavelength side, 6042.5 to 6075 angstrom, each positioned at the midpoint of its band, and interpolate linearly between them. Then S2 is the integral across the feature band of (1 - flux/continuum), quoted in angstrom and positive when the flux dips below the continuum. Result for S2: 1.0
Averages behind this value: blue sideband 19.9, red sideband 20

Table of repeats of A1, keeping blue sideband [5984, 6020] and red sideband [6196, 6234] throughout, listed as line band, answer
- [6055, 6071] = -0.046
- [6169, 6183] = -0.025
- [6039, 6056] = -0.063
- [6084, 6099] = -0.035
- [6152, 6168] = 0.046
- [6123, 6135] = -0.009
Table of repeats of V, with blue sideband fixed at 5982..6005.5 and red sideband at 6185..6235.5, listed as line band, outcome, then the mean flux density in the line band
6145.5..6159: 0.7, 17.7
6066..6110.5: -1.2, 19.7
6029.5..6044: -0.8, 20.6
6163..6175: 0.4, 18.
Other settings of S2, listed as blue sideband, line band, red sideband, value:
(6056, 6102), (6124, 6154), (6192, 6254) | 0.5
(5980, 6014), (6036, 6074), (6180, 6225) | -1.8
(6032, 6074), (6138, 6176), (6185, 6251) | 1.4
